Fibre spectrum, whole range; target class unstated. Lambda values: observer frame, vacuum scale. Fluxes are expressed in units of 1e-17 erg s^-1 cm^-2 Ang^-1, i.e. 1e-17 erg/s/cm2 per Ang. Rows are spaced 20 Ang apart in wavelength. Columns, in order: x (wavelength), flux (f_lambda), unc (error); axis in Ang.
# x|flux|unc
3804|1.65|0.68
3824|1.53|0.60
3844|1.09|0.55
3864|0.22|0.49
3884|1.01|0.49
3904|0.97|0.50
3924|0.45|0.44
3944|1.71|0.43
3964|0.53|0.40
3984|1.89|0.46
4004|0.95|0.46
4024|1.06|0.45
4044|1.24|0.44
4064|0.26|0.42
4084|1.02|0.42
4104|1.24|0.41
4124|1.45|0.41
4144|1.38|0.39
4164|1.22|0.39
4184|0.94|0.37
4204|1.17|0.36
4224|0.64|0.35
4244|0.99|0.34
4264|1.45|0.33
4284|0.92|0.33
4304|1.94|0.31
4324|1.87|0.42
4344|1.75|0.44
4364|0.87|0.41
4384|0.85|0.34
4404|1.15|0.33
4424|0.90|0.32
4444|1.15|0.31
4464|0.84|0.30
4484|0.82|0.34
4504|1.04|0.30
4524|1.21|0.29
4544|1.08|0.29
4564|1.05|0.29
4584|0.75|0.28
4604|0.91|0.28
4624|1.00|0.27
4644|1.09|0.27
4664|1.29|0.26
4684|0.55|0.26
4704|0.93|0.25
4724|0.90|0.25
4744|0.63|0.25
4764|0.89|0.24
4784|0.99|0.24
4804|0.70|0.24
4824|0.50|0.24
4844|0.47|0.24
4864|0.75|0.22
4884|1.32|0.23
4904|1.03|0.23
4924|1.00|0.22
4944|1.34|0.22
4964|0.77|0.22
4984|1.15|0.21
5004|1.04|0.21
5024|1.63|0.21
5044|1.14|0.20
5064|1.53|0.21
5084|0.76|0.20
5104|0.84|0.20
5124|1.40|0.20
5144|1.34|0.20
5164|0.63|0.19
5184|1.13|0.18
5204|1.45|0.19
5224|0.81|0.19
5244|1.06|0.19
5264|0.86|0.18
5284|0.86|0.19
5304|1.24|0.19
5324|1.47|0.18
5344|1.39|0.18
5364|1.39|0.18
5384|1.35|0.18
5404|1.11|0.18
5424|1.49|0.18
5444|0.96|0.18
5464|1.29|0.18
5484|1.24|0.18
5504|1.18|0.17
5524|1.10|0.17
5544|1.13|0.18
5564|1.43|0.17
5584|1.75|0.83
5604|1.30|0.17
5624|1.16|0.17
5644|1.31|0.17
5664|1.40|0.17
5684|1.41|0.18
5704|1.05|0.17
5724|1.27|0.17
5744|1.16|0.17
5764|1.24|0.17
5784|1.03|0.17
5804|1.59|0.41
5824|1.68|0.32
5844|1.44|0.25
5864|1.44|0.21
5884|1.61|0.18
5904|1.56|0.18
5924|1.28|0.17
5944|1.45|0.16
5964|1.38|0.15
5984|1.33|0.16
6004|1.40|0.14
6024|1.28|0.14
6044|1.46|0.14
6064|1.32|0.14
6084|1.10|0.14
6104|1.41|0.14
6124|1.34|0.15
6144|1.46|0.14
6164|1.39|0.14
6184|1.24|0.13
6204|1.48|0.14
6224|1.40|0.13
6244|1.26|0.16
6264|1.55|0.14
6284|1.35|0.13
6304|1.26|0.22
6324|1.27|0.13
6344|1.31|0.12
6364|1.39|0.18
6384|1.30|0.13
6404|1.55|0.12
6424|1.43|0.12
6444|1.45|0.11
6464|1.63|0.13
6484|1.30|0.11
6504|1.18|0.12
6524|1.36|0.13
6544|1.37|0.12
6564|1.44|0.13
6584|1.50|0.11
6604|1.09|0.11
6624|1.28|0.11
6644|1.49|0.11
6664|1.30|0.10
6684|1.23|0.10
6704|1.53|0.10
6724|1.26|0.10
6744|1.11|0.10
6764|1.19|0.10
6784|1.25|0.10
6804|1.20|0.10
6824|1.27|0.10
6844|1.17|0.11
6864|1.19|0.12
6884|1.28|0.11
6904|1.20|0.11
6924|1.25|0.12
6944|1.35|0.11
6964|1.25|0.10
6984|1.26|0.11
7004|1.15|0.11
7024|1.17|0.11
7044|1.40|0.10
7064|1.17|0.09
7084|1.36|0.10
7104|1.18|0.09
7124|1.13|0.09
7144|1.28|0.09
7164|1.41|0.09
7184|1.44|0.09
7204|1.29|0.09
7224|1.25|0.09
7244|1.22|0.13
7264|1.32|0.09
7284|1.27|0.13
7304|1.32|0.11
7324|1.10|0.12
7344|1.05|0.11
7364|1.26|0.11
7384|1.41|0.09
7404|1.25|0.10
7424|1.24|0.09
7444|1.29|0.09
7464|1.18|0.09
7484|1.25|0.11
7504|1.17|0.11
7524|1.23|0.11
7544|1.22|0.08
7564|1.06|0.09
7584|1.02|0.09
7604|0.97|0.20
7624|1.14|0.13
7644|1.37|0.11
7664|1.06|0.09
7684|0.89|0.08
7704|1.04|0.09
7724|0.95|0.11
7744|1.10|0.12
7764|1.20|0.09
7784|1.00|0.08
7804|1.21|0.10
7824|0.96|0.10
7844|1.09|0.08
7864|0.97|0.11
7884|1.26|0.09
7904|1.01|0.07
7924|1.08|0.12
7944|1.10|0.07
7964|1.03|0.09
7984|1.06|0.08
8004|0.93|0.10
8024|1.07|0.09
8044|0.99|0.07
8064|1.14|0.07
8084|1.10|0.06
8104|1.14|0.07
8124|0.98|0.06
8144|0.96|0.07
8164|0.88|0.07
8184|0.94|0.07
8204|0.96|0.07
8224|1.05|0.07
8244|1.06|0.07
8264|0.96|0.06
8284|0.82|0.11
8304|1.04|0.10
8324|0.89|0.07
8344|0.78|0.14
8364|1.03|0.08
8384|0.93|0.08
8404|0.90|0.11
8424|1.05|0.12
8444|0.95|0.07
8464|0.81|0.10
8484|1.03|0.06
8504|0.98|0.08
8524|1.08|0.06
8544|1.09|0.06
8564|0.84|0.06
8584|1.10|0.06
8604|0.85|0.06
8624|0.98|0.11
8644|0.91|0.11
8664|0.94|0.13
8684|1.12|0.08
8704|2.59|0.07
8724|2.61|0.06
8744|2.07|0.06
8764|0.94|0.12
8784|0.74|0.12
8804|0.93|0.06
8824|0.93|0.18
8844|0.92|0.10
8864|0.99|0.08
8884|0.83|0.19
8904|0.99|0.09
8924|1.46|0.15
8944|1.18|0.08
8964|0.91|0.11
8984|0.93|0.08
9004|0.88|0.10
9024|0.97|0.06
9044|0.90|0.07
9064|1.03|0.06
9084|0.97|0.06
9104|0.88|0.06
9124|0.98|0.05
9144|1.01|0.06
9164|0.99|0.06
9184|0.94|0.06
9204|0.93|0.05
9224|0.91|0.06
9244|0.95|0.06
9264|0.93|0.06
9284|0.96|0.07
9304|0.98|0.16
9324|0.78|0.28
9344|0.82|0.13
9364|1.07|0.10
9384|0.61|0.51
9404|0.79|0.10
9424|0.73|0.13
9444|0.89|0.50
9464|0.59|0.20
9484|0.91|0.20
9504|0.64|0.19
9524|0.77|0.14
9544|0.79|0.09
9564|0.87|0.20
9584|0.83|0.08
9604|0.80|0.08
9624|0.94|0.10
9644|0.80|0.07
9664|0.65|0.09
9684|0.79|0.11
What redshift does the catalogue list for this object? 0.327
